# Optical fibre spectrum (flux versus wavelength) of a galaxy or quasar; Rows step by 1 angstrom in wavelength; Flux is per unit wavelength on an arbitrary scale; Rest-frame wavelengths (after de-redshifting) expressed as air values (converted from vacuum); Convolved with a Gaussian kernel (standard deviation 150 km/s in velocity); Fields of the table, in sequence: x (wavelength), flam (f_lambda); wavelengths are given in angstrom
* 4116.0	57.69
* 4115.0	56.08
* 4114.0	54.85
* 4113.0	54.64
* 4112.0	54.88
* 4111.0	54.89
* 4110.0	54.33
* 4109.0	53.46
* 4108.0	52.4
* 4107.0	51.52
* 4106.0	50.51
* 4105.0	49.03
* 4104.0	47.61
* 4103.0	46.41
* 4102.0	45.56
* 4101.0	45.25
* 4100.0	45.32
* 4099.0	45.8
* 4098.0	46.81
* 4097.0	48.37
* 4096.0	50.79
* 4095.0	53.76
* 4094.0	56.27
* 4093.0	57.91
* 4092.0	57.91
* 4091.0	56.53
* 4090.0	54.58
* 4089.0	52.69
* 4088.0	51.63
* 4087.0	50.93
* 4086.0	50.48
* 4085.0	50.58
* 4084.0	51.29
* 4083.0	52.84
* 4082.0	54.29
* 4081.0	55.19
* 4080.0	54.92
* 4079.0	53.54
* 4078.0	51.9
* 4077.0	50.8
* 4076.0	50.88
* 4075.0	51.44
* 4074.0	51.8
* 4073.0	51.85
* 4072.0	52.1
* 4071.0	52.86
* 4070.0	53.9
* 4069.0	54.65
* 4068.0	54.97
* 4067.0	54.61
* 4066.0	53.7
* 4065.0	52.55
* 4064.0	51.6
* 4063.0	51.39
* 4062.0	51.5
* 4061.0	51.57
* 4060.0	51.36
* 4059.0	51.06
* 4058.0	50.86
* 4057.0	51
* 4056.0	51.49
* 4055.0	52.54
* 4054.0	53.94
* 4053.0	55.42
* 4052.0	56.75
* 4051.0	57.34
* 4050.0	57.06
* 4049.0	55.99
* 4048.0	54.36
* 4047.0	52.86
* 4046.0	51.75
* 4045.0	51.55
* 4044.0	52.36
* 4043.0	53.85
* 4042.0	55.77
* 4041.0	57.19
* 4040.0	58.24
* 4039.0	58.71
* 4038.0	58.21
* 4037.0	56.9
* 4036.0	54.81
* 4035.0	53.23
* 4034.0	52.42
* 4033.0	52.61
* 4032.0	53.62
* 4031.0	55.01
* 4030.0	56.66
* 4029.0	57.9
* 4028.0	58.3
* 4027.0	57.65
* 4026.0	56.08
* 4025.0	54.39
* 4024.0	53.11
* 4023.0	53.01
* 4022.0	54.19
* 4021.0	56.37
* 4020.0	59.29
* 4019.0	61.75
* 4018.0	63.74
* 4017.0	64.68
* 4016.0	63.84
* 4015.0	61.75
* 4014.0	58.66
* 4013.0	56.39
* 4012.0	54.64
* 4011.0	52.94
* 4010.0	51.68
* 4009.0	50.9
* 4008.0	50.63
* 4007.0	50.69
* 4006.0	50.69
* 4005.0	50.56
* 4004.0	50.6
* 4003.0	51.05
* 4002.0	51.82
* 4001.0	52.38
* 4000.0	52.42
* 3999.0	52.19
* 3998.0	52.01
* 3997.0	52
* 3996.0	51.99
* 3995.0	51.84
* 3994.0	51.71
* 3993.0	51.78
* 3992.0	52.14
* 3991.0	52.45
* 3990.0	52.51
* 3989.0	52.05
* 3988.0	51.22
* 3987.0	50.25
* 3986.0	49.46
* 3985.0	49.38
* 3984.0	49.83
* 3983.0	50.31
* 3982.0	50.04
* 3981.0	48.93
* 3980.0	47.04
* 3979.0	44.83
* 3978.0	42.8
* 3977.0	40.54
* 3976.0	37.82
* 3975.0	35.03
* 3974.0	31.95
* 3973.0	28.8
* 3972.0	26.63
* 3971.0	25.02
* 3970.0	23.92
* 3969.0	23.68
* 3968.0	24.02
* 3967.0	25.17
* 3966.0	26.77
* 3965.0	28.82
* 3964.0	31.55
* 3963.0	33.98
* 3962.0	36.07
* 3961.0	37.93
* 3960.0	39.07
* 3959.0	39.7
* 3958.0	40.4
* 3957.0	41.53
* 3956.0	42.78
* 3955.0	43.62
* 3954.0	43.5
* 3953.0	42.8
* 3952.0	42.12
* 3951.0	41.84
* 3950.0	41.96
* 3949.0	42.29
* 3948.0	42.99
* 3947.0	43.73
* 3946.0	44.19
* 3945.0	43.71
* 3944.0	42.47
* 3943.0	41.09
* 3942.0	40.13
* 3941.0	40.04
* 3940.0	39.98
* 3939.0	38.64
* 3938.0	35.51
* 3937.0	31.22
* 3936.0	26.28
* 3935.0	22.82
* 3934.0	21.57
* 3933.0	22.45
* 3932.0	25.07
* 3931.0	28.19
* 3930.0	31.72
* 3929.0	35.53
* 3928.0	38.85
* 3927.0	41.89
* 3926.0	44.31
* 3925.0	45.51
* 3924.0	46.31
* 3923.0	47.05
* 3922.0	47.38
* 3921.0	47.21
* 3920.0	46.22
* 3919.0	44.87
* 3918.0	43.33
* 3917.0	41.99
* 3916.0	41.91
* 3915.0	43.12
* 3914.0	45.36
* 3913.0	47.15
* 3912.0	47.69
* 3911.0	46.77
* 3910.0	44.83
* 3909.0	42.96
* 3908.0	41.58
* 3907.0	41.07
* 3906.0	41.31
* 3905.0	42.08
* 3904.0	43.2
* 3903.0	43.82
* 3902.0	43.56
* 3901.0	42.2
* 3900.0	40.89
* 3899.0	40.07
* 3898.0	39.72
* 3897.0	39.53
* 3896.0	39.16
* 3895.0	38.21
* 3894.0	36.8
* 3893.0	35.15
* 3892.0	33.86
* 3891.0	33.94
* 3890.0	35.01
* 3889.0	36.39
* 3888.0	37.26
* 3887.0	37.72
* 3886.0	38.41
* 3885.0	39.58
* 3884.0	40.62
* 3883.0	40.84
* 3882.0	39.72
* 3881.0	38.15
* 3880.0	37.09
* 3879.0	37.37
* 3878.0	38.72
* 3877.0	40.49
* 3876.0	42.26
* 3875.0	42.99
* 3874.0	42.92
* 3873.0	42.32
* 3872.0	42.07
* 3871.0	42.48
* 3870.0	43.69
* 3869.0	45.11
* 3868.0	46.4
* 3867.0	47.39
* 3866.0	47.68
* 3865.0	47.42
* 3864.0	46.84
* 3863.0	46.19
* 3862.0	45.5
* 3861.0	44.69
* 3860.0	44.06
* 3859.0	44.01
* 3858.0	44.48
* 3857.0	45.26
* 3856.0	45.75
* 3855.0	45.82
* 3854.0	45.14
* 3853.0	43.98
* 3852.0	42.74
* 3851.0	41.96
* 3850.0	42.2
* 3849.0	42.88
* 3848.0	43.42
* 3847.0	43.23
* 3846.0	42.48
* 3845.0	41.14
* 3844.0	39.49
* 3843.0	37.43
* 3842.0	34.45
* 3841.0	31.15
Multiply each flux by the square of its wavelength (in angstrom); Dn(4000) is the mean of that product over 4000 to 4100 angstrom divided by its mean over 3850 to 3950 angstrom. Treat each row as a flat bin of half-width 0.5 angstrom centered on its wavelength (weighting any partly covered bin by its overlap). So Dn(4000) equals 1.4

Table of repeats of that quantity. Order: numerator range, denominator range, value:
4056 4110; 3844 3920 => 1.36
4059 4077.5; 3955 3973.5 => 1.71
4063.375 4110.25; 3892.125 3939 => 1.43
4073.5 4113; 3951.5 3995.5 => 1.35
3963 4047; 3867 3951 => 1.30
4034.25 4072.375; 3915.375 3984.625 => 1.49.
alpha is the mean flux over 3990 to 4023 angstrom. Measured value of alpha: 54.3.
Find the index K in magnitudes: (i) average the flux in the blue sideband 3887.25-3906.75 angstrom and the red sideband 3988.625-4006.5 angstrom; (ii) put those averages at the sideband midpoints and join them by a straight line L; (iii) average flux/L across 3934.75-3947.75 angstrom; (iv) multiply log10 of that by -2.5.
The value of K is 0.18 mag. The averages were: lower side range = 39.1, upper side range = 51.8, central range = 38.1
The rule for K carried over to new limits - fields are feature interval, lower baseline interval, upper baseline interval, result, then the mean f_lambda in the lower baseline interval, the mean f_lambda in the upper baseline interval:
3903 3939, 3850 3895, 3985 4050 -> 0.16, 41.7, 54.4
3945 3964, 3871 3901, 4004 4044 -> 0.16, 39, 55.8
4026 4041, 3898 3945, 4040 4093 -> -0.12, 40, 53.3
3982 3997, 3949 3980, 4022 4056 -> -0.21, 35.8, 55.1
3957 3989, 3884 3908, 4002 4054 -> 0.27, 39.2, 55.4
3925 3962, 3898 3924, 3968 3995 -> 0.15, 43.9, 42.9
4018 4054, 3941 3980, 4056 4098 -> -0.18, 37.1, 52.7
